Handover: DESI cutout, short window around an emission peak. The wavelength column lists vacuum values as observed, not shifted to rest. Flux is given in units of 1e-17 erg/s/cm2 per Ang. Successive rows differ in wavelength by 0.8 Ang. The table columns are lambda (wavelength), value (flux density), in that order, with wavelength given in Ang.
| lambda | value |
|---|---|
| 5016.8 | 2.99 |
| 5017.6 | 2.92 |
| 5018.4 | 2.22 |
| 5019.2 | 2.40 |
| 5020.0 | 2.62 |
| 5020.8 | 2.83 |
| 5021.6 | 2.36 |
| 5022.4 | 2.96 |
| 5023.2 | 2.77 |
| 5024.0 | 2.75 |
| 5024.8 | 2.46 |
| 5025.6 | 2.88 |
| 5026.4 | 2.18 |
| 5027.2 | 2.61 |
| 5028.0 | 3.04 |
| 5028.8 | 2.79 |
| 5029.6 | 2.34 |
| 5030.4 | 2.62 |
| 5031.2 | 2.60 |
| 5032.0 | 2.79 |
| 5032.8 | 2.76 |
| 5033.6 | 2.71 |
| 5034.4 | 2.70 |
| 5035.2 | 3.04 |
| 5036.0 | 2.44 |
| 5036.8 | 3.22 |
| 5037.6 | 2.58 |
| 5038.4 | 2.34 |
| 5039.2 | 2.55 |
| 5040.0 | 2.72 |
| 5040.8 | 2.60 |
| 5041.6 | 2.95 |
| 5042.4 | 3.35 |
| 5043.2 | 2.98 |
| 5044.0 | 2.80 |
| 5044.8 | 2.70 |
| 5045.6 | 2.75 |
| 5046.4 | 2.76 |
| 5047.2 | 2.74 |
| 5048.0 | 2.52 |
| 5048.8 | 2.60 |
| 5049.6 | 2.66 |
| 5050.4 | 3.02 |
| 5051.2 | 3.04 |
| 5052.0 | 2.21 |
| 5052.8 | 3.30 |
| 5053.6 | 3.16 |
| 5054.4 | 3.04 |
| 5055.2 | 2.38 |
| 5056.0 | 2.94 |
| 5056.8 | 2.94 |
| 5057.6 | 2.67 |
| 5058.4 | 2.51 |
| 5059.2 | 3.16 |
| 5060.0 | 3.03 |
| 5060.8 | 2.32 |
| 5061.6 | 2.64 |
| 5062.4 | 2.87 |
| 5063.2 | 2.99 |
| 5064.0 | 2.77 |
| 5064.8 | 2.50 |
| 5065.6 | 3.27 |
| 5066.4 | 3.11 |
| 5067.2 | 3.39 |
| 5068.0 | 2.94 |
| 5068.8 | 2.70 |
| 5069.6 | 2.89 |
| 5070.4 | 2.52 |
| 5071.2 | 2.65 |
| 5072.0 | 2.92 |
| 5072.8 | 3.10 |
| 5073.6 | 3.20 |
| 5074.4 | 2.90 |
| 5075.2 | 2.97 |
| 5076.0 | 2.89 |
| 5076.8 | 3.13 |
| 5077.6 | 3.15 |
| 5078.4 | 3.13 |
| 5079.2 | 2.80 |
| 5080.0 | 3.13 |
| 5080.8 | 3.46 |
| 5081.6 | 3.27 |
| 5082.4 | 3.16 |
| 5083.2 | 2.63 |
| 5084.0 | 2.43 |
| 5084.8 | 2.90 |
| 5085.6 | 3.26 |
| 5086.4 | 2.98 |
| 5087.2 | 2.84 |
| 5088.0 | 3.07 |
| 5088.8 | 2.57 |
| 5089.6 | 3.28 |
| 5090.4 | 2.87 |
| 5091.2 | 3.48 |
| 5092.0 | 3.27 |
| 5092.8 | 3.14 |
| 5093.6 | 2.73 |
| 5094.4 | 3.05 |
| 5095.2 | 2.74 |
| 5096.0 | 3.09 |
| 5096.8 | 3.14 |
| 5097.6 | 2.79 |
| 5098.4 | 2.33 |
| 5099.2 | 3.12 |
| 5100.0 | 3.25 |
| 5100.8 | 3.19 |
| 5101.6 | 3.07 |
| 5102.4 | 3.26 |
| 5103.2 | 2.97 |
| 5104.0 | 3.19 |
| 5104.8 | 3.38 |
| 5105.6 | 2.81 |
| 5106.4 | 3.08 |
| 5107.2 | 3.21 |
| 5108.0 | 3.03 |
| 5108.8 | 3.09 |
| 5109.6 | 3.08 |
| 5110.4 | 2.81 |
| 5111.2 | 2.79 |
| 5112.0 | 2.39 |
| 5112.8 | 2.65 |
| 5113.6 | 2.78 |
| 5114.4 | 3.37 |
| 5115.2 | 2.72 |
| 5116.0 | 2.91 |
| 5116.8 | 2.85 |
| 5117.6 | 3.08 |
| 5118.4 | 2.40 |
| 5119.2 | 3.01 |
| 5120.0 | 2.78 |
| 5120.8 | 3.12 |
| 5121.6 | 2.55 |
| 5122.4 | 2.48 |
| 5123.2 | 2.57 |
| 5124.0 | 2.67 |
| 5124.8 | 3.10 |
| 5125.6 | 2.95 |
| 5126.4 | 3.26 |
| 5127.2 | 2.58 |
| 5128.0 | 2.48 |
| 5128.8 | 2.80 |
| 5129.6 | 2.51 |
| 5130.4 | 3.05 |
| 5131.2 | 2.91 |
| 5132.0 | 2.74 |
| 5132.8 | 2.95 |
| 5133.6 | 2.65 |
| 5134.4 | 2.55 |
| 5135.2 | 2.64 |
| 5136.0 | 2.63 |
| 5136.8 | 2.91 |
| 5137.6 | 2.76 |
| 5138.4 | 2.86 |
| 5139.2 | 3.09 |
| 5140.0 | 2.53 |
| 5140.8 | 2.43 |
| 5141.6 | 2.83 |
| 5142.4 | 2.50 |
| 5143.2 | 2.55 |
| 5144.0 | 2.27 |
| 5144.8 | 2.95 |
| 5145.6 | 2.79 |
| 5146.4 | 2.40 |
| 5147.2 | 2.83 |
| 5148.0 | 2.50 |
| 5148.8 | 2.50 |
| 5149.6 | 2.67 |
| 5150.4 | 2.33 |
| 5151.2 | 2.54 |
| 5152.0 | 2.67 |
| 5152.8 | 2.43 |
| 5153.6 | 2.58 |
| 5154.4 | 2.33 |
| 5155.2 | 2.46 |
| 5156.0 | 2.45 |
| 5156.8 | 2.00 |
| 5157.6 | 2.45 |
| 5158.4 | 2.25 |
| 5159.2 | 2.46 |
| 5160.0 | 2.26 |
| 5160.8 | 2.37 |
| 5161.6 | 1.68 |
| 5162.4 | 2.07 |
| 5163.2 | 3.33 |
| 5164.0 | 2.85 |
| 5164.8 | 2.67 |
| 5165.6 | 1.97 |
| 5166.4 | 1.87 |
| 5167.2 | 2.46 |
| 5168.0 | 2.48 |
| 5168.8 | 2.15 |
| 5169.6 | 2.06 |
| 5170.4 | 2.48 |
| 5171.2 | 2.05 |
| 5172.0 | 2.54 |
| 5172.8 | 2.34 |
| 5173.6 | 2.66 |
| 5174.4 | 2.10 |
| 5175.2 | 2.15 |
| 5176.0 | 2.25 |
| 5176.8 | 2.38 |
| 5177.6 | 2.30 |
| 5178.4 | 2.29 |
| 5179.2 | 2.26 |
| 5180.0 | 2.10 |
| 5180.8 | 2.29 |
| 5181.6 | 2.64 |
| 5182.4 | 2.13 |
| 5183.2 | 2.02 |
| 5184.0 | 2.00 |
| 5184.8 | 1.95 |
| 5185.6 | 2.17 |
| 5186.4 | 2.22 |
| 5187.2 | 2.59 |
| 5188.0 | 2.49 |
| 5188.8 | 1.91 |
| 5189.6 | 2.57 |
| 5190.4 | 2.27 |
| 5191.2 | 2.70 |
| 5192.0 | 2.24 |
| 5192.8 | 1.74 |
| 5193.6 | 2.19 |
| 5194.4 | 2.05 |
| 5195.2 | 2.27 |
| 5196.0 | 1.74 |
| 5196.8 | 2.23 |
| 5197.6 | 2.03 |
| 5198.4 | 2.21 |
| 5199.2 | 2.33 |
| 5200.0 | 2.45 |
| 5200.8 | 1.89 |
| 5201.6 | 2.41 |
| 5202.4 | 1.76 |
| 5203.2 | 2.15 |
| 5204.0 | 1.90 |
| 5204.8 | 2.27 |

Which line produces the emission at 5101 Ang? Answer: C III] 1909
